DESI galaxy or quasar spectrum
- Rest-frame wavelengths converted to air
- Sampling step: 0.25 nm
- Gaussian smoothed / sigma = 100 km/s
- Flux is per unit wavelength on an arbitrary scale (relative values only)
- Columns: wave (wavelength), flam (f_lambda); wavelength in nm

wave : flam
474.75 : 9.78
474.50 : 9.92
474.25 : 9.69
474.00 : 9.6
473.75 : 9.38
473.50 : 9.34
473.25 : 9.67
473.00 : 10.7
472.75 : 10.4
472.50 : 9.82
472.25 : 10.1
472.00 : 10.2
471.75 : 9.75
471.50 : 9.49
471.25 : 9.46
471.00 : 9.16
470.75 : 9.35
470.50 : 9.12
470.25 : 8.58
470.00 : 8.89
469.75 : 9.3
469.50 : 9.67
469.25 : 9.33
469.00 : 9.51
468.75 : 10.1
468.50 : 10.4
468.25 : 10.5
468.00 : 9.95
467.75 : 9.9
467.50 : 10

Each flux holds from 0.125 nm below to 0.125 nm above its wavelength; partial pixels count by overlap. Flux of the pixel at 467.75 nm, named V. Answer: 9.9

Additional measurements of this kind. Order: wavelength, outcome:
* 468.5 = 10.4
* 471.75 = 9.75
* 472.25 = 10.1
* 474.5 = 9.92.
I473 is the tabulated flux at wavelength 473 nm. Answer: 10.7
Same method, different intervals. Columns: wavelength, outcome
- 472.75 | 10.4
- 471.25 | 9.46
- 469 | 9.51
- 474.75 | 9.78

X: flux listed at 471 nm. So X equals 9.16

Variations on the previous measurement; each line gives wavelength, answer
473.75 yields 9.38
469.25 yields 9.33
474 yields 9.6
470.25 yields 8.58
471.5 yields 9.49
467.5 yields 10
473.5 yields 9.34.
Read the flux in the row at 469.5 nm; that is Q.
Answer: 9.67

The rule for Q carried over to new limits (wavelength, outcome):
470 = 8.89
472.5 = 9.82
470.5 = 9.12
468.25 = 10.5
